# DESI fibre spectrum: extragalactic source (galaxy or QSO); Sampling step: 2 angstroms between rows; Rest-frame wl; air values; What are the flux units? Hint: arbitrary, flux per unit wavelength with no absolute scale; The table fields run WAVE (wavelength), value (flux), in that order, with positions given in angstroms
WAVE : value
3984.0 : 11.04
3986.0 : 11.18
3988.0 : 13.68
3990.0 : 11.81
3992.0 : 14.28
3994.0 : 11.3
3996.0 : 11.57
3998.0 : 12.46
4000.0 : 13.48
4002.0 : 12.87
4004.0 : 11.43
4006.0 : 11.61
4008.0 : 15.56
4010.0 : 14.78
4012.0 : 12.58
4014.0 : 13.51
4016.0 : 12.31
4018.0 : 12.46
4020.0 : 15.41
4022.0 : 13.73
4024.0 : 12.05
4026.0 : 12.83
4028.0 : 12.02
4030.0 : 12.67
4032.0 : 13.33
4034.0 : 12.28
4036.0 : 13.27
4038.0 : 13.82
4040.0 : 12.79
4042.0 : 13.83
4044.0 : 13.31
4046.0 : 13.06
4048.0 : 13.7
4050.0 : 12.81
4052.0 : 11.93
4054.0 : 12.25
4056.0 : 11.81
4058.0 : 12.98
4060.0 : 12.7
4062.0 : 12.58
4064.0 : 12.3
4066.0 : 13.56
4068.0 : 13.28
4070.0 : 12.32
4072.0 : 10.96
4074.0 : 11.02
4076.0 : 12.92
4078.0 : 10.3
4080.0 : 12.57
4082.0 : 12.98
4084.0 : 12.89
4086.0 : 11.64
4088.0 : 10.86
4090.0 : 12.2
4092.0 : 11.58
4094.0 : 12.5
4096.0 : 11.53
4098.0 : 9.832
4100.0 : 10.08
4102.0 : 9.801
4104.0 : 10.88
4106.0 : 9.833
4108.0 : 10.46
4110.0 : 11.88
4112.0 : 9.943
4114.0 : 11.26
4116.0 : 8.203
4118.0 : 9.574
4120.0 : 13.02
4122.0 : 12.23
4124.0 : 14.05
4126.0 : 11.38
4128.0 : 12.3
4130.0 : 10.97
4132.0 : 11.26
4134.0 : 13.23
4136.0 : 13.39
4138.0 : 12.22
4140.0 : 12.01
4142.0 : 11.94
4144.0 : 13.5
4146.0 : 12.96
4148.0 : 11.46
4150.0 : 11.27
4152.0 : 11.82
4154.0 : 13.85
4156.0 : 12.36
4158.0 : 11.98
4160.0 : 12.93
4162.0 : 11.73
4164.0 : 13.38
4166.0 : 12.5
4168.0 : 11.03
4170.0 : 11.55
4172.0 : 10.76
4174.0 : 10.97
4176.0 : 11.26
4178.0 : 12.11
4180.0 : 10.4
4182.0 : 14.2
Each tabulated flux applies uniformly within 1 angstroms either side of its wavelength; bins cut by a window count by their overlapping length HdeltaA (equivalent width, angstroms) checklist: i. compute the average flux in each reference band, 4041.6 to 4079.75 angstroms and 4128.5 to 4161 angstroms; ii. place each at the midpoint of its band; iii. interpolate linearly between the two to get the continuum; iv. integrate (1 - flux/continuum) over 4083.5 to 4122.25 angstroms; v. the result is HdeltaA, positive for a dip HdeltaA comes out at 4.5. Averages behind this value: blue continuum 12.5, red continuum 12.3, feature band 11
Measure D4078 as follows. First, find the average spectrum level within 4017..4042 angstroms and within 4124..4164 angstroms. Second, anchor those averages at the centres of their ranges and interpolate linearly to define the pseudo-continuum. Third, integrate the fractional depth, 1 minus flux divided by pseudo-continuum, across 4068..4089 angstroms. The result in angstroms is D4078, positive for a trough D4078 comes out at 1.4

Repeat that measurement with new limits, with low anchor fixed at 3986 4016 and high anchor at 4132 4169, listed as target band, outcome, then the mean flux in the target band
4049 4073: 0.39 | 12.5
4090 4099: 0.79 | 11.5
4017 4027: -0.40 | 13.3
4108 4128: 1.91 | 11.3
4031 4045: -0.55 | 13.2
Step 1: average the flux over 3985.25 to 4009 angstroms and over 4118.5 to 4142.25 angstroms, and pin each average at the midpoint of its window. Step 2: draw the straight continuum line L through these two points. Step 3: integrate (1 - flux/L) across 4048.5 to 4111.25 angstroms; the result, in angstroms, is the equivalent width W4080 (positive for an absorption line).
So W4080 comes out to 3.2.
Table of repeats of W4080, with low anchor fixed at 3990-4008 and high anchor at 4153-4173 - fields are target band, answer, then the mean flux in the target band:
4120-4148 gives -0.3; 12.4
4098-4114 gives 2.5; 10.4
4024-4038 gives -0.3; 12.8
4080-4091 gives 0.2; 12.2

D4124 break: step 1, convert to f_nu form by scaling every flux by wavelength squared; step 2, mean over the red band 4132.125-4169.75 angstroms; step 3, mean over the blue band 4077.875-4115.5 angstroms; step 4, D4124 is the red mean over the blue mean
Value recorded 1.1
